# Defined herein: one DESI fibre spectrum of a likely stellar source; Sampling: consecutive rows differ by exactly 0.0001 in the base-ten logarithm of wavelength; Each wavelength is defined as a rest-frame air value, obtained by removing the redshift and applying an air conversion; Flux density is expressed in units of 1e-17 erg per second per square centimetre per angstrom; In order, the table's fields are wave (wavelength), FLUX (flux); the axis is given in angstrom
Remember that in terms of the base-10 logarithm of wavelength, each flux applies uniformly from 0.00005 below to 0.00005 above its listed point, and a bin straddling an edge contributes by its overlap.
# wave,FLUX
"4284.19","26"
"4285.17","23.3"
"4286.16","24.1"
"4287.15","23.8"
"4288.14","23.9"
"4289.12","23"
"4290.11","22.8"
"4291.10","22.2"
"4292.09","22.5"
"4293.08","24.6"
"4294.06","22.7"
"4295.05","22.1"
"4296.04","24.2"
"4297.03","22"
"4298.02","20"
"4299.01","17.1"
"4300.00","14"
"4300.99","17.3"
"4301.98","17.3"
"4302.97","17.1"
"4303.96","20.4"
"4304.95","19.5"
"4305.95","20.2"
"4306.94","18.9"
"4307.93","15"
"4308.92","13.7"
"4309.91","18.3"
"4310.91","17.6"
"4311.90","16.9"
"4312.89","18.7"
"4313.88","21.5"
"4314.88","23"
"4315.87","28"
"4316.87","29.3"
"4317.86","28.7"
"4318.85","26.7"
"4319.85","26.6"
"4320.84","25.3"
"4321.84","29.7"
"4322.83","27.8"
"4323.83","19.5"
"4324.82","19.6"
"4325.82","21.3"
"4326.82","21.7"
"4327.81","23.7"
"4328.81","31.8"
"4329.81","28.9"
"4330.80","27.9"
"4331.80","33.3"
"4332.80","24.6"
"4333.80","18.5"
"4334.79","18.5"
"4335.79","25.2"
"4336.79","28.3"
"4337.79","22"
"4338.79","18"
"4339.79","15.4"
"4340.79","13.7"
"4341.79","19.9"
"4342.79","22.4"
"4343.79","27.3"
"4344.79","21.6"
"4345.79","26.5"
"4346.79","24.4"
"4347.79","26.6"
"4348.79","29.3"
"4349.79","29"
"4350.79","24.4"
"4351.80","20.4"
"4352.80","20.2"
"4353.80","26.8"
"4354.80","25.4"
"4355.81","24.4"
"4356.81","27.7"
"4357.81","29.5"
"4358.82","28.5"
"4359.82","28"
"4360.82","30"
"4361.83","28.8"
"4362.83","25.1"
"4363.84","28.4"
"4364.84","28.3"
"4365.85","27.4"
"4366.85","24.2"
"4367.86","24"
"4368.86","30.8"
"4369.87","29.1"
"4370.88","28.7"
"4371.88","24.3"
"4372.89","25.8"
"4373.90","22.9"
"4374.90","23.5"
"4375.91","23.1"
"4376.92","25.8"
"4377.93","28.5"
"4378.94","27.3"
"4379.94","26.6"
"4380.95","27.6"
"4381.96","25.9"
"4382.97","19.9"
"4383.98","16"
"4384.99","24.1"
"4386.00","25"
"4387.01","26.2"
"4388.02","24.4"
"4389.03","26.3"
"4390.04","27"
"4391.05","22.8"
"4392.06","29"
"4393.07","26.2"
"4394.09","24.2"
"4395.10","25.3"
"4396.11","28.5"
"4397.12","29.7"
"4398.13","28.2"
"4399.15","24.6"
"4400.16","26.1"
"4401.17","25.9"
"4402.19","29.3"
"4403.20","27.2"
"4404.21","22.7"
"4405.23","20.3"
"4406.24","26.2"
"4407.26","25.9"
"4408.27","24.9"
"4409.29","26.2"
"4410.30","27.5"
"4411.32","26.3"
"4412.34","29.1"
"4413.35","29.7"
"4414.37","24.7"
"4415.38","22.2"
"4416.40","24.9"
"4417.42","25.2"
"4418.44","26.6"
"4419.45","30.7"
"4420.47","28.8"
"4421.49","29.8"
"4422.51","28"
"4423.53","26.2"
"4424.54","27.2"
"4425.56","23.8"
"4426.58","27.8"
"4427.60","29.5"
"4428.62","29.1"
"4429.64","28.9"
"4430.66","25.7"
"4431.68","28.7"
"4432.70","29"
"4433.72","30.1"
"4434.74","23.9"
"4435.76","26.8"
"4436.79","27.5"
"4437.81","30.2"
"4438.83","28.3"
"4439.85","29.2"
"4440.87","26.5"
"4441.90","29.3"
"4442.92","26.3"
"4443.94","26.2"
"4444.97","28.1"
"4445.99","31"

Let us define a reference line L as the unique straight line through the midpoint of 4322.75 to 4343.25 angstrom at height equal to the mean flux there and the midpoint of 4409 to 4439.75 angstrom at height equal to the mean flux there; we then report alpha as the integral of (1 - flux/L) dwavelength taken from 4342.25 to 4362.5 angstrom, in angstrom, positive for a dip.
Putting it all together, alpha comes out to -1.9 angstrom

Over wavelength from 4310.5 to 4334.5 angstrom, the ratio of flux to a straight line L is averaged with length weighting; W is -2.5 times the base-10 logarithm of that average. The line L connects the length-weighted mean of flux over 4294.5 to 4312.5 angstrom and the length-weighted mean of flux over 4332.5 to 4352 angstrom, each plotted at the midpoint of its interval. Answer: -0.19 mag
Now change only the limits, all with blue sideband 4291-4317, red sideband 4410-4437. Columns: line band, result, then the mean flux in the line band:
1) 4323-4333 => -0.18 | 25.3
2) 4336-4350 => -0.03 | 23.1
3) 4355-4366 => -0.18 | 27.8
